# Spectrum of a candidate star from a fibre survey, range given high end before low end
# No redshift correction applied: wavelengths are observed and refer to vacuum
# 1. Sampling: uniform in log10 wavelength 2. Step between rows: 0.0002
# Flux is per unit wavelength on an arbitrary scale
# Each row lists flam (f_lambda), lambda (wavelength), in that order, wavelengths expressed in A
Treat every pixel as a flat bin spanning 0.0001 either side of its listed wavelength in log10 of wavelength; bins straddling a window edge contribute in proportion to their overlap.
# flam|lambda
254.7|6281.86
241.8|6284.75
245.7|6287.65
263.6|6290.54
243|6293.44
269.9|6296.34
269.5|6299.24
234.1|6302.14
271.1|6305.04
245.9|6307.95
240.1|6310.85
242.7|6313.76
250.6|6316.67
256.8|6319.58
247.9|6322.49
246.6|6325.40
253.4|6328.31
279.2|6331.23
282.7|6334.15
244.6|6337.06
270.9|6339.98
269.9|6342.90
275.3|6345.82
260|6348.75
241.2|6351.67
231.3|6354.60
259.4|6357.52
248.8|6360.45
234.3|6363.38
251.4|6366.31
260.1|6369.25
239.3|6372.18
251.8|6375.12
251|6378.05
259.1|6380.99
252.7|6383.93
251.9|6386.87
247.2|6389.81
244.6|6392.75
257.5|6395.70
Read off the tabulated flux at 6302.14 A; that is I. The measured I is 234.1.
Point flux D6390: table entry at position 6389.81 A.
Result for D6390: 247.2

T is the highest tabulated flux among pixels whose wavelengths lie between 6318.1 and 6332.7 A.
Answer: 279.2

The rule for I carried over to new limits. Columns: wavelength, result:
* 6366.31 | 251.4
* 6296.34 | 269.9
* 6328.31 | 253.4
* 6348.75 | 260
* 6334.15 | 282.7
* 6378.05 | 251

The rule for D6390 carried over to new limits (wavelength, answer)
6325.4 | 246.6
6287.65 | 245.7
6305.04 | 271.1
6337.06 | 244.6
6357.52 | 259.4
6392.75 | 244.6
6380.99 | 259.1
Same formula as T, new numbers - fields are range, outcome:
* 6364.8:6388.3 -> 260.1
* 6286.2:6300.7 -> 269.9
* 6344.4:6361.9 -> 275.3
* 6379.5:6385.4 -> 259.1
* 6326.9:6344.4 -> 282.7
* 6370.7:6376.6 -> 251.8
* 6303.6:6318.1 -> 271.1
